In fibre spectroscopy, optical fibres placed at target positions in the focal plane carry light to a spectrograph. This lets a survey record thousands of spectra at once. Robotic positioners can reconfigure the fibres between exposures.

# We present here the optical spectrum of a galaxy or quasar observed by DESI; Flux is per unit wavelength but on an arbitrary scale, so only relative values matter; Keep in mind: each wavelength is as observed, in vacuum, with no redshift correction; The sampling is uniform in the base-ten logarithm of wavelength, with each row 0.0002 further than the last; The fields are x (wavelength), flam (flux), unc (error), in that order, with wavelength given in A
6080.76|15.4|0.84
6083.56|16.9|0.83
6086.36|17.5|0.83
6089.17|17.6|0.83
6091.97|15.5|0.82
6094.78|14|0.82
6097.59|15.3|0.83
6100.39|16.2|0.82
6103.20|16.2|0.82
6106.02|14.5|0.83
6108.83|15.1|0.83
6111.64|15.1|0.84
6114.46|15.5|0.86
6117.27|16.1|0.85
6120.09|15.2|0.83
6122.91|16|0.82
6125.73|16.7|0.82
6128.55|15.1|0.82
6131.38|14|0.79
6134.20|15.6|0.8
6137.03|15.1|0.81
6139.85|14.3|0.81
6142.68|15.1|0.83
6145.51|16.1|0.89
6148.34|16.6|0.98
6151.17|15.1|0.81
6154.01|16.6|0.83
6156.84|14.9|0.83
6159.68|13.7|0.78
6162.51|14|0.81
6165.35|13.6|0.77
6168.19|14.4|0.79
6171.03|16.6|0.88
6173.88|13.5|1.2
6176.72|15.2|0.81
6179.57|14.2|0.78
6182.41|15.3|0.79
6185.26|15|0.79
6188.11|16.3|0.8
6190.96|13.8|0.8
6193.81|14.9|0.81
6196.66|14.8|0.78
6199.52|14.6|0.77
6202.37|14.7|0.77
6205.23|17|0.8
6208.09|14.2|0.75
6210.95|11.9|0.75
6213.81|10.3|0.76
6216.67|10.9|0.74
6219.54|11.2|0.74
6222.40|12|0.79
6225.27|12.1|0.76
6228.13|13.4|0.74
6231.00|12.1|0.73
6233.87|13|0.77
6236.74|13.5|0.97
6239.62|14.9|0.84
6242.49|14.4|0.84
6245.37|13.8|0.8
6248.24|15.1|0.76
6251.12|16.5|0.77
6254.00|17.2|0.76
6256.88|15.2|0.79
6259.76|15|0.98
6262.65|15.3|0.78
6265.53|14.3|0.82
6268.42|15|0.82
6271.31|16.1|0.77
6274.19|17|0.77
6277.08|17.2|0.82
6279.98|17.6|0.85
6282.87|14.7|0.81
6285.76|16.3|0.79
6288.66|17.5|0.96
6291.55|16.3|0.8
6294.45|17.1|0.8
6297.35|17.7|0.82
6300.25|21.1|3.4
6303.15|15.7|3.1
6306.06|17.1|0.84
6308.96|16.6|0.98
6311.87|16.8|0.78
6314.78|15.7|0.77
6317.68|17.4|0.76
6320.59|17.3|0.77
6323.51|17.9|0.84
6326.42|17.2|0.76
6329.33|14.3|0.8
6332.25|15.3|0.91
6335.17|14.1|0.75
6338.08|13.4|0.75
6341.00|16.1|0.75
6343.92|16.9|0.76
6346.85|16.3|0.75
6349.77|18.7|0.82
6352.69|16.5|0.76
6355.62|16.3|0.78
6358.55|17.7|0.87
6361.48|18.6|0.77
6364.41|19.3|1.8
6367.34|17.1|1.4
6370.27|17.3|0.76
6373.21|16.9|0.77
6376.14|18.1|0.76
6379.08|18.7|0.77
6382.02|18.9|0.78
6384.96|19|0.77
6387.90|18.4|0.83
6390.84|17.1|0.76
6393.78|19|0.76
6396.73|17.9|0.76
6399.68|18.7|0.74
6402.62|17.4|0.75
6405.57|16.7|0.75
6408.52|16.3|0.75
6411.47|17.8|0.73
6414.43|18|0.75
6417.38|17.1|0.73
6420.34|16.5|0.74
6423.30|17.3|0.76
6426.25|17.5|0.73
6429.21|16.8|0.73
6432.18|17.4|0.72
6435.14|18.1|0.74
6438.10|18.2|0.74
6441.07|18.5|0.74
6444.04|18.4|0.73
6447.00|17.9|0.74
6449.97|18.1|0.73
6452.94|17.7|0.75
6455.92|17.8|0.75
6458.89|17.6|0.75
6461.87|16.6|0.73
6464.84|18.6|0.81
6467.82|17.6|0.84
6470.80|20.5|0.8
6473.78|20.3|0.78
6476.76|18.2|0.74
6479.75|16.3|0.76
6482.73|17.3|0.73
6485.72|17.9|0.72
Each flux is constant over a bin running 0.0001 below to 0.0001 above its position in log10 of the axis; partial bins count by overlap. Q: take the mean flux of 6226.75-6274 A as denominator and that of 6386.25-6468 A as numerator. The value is 1.20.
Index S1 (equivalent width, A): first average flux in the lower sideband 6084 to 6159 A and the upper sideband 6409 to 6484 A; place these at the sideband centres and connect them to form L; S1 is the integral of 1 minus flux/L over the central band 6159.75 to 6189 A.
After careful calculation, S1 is 2.2 A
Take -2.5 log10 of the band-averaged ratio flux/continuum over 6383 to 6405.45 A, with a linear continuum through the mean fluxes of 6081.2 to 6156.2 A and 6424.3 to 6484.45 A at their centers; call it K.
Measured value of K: -0.04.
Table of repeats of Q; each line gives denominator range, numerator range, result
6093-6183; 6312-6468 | 1.15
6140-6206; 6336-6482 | 1.18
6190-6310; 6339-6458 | 1.18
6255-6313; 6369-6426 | 1.08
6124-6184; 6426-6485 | 1.20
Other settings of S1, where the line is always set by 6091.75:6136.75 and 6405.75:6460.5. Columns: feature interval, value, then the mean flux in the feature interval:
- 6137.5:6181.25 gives 2.1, 14.9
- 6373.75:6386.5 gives -1.0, 18.5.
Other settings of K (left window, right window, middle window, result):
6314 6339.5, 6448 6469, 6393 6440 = -0.03 mag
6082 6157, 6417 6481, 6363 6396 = -0.05 mag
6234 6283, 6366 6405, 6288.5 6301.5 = -0.11 mag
